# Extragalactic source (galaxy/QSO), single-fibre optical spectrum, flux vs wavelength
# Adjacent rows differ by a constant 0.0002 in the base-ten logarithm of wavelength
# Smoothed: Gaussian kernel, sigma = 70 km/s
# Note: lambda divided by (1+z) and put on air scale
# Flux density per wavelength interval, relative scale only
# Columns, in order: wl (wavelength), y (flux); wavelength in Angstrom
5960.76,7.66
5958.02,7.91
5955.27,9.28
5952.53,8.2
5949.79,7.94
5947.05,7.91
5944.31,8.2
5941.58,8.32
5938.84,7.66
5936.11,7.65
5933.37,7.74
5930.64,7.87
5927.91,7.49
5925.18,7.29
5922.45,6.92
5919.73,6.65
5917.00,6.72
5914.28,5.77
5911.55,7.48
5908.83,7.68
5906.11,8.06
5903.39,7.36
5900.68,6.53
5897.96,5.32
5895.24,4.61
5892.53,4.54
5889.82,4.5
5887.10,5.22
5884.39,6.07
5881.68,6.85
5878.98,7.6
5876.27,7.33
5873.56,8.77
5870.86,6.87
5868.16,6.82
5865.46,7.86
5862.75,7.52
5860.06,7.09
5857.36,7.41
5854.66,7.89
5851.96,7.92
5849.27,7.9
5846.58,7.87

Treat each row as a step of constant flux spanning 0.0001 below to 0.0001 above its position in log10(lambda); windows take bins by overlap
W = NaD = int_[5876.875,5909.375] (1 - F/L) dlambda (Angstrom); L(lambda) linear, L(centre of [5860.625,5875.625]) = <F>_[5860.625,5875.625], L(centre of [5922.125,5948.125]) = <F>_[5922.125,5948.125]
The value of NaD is 6.1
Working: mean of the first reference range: 7.53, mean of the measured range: 6.19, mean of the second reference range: 7.73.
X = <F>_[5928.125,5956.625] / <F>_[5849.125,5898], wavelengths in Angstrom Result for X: 1.19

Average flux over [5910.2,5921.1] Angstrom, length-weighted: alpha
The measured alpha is 6.65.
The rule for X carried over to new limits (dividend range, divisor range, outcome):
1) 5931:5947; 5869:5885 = 1.08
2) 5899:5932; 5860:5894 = 1.07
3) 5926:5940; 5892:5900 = 1.53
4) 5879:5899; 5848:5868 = 0.72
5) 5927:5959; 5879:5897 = 1.47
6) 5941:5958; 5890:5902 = 1.60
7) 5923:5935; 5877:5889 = 1.18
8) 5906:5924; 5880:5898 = 1.30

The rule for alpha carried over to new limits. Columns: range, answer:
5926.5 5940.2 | 7.68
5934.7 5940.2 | 7.65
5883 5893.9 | 5.09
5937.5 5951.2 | 8.01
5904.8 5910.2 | 7.87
